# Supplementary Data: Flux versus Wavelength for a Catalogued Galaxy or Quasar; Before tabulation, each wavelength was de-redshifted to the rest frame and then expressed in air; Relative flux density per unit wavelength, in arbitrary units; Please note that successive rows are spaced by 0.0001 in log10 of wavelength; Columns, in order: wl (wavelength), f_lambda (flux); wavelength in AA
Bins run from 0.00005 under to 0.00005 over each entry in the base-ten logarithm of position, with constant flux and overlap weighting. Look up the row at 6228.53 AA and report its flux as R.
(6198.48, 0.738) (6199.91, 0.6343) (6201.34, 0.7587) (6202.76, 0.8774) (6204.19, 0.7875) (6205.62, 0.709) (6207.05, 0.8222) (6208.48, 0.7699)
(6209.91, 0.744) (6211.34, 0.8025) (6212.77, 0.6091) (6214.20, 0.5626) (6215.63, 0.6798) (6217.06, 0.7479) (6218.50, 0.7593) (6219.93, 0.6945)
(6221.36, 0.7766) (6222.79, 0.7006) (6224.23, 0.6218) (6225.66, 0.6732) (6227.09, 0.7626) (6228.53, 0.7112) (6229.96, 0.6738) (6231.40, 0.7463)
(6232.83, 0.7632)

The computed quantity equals 0.7112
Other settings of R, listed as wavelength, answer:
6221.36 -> 0.7766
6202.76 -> 0.8774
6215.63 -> 0.6798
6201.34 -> 0.7587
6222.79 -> 0.7006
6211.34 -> 0.8025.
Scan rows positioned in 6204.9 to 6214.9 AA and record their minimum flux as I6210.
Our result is 0.5626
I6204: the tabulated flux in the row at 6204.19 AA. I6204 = 0.7875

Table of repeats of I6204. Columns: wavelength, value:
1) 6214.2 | 0.5626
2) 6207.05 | 0.8222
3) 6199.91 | 0.6343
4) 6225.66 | 0.6732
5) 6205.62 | 0.709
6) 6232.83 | 0.7632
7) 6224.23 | 0.6218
